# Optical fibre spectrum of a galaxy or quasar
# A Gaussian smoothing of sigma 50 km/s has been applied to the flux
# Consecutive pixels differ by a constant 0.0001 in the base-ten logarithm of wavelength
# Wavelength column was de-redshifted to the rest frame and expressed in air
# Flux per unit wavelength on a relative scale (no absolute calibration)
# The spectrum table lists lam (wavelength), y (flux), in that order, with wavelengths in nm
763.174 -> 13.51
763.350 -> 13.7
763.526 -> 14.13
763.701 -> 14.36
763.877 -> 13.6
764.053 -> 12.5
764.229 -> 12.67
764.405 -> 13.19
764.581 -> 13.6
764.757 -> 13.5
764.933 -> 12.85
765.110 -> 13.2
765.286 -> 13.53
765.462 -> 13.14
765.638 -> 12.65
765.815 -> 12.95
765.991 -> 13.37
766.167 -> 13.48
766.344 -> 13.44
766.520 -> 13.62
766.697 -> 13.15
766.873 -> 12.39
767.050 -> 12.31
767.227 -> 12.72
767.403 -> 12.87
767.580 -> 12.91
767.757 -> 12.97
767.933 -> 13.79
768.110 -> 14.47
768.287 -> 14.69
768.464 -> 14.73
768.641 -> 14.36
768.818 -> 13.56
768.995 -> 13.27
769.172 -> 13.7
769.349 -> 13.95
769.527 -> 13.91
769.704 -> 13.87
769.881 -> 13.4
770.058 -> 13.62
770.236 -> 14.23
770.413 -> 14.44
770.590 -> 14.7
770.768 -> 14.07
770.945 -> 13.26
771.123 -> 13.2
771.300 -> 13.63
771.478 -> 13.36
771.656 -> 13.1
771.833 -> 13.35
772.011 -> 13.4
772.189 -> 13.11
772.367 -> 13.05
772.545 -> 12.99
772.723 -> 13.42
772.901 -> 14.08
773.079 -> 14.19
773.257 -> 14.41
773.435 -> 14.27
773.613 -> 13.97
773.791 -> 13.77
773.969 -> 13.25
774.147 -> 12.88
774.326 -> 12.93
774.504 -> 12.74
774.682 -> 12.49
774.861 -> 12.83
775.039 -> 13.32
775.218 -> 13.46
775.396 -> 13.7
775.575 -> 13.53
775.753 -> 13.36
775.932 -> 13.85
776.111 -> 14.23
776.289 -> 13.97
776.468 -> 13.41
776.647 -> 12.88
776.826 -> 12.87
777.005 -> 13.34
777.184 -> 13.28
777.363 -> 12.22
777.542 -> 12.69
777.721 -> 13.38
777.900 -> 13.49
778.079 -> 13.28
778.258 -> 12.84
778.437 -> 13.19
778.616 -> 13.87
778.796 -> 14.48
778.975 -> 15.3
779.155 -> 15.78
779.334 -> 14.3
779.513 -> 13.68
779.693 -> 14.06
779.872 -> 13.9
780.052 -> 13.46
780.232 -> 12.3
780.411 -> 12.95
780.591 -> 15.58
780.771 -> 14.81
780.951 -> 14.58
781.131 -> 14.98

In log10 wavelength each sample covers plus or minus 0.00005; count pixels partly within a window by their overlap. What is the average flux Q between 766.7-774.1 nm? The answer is 13.6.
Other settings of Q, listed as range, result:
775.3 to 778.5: 13.3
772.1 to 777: 13.4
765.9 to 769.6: 13.5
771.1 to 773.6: 13.6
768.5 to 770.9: 13.9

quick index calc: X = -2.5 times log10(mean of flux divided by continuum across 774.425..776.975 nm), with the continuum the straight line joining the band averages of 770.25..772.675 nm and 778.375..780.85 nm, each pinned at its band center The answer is 0.04 mag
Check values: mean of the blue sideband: 13.5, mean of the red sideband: 14.1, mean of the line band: 13.3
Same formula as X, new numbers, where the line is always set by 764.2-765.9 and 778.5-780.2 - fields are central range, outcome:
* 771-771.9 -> 0.02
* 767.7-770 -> -0.04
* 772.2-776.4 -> 0.03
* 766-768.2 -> 0.01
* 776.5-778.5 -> 0.08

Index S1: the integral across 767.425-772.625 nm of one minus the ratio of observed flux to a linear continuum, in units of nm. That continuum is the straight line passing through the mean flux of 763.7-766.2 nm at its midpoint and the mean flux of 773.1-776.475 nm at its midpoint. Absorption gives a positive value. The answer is -0.13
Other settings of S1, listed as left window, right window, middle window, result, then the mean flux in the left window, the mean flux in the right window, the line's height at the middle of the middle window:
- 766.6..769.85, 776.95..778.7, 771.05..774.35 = -0.04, 13.5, 13.2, 13.4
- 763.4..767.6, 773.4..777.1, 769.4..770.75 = -0.08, 13.2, 13.4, 13.3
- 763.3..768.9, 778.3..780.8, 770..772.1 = -0.01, 13.4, 14.1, 13.6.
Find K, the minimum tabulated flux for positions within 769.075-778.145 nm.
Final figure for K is 12.22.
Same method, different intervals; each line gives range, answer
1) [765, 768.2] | 12.31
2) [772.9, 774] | 13.25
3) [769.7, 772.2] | 13.1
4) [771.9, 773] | 12.99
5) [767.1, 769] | 12.72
